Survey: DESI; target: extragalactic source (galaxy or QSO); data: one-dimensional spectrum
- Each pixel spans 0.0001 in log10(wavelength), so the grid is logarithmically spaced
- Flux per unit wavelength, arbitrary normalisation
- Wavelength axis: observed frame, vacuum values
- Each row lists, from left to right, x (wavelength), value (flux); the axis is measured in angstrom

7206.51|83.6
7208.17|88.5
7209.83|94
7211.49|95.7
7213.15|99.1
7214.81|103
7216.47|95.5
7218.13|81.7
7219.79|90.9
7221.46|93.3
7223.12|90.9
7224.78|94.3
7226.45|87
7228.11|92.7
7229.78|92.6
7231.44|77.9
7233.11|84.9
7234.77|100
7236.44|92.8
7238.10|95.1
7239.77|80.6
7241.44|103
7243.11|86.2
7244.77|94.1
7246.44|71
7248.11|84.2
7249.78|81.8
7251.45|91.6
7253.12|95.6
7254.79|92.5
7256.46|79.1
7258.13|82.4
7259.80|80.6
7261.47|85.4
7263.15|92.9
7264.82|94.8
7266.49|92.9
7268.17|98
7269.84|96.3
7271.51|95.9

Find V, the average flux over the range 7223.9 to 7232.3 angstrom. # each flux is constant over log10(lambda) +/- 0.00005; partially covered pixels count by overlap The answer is 88.9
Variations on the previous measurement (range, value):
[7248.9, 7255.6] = 90.3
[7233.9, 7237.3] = 96.5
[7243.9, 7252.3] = 84.6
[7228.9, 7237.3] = 89.7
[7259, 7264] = 86.3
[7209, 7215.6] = 98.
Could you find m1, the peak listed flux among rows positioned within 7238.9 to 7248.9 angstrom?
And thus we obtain 103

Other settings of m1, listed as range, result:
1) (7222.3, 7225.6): 94.3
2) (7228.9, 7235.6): 100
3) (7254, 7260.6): 92.5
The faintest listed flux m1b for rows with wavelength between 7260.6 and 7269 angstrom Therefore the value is 85.4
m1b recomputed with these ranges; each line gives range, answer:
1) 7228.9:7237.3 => 77.9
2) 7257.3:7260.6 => 80.6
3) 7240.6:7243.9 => 86.2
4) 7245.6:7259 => 71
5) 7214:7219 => 81.7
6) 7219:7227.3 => 87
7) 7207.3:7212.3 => 88.5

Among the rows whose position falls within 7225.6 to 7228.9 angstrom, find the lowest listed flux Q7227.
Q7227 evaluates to 87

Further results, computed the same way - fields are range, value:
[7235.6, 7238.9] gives 92.8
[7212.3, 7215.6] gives 99.1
